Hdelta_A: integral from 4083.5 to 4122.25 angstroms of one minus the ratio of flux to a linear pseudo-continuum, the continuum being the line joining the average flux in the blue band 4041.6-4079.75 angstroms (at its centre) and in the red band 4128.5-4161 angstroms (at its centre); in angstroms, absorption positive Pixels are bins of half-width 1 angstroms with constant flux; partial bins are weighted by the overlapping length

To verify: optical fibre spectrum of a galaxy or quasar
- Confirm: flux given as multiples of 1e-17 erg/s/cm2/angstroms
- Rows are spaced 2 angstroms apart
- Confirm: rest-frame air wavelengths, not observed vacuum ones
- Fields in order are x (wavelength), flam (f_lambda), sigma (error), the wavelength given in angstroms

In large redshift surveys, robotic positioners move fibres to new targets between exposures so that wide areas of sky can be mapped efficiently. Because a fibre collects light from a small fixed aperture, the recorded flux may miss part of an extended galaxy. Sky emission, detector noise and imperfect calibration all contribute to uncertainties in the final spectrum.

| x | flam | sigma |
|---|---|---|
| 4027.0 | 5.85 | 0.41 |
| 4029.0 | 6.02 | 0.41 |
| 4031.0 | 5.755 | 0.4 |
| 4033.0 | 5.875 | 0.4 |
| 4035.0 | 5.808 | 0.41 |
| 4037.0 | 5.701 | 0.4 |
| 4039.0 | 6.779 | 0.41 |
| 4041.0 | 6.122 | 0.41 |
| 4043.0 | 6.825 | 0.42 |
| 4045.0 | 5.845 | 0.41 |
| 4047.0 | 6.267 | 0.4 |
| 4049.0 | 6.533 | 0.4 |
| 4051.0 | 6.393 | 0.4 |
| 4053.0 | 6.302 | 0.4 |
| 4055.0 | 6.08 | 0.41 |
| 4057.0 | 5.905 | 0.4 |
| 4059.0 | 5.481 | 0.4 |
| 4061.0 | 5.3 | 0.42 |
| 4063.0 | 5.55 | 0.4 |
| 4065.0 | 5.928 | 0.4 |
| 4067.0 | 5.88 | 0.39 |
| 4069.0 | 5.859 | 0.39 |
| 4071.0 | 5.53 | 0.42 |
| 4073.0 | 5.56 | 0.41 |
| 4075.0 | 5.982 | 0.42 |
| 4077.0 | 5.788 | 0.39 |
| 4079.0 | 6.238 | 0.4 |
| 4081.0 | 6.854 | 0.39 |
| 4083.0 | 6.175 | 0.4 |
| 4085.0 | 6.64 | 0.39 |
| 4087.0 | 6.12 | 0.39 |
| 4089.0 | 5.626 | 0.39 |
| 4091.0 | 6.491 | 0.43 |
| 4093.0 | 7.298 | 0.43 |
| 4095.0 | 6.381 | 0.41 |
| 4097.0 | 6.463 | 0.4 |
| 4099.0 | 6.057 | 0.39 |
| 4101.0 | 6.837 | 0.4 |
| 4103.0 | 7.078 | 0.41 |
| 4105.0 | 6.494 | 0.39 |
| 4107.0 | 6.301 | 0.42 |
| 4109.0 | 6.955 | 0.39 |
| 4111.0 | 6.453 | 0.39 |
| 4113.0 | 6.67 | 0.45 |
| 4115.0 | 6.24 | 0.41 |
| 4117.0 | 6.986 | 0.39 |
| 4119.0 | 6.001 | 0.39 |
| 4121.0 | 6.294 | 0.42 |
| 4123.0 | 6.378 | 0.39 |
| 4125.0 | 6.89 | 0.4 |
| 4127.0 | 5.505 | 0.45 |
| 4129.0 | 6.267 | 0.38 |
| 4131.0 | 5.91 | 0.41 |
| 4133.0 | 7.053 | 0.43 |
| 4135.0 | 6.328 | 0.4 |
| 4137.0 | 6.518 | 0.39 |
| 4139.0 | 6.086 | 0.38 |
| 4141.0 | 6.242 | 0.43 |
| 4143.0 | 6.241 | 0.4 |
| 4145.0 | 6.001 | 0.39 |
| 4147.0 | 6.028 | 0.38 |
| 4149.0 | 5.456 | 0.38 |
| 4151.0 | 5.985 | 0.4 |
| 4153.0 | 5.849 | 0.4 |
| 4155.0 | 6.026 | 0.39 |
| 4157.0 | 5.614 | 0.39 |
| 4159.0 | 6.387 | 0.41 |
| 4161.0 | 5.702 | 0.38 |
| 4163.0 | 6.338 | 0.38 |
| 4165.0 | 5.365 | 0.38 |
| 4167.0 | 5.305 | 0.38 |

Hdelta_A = -2.9 angstroms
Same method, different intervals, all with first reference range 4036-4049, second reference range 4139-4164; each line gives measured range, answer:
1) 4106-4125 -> -1.3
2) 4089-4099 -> -0.6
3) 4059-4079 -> 1.6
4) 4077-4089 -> -0.2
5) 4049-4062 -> 0.6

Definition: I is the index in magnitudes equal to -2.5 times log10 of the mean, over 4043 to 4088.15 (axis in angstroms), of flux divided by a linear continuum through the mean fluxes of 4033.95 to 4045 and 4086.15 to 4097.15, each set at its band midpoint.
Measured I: 0.05 mag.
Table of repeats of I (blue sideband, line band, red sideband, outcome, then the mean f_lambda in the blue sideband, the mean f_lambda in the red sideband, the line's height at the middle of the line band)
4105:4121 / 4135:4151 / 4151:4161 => 0.004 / 6.5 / 5.94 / 6.11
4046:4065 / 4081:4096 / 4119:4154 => -0.063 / 5.98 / 6.17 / 6.06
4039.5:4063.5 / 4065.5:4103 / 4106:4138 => 0.002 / 6.08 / 6.42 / 6.24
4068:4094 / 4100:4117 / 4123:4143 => -0.069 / 6.17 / 6.31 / 6.24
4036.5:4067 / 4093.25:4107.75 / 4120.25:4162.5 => -0.078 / 6.07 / 6.13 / 6.1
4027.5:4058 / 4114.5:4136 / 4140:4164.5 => -0.059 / 6.14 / 5.98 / 6.02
